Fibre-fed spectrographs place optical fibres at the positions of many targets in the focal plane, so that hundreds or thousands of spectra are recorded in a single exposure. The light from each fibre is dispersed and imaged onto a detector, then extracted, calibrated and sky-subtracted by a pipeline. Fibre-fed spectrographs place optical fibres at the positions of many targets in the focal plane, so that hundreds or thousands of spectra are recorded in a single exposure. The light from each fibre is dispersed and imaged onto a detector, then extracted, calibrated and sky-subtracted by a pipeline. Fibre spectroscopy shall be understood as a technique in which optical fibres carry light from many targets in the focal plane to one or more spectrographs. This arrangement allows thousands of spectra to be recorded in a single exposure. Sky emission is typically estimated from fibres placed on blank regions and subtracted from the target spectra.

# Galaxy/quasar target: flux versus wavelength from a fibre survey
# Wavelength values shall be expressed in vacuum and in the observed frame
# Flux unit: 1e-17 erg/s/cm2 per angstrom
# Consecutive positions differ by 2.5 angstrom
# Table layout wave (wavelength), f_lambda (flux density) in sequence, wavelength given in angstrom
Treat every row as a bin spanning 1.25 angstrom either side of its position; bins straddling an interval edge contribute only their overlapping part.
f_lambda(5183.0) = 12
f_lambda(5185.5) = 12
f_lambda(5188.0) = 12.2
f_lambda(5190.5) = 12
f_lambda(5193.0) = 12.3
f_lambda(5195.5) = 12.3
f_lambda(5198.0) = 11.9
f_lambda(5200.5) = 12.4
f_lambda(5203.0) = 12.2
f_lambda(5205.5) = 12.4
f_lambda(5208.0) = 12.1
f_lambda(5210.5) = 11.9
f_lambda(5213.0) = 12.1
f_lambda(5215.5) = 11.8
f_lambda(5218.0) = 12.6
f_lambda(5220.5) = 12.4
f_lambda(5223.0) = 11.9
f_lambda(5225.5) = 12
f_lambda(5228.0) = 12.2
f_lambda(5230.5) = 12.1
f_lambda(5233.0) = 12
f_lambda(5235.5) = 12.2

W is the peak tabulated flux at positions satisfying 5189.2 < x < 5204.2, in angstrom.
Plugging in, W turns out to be 12.4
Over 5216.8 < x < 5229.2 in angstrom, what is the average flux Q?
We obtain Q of 12.2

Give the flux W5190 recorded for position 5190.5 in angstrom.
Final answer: 12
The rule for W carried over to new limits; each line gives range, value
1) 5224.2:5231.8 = 12.2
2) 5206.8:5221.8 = 12.6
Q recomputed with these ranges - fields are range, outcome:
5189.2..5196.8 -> 12.2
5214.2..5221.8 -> 12.3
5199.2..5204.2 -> 12.3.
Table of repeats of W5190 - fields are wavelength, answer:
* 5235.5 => 12.2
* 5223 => 11.9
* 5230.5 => 12.1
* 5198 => 11.9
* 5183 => 12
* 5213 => 12.1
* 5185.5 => 12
